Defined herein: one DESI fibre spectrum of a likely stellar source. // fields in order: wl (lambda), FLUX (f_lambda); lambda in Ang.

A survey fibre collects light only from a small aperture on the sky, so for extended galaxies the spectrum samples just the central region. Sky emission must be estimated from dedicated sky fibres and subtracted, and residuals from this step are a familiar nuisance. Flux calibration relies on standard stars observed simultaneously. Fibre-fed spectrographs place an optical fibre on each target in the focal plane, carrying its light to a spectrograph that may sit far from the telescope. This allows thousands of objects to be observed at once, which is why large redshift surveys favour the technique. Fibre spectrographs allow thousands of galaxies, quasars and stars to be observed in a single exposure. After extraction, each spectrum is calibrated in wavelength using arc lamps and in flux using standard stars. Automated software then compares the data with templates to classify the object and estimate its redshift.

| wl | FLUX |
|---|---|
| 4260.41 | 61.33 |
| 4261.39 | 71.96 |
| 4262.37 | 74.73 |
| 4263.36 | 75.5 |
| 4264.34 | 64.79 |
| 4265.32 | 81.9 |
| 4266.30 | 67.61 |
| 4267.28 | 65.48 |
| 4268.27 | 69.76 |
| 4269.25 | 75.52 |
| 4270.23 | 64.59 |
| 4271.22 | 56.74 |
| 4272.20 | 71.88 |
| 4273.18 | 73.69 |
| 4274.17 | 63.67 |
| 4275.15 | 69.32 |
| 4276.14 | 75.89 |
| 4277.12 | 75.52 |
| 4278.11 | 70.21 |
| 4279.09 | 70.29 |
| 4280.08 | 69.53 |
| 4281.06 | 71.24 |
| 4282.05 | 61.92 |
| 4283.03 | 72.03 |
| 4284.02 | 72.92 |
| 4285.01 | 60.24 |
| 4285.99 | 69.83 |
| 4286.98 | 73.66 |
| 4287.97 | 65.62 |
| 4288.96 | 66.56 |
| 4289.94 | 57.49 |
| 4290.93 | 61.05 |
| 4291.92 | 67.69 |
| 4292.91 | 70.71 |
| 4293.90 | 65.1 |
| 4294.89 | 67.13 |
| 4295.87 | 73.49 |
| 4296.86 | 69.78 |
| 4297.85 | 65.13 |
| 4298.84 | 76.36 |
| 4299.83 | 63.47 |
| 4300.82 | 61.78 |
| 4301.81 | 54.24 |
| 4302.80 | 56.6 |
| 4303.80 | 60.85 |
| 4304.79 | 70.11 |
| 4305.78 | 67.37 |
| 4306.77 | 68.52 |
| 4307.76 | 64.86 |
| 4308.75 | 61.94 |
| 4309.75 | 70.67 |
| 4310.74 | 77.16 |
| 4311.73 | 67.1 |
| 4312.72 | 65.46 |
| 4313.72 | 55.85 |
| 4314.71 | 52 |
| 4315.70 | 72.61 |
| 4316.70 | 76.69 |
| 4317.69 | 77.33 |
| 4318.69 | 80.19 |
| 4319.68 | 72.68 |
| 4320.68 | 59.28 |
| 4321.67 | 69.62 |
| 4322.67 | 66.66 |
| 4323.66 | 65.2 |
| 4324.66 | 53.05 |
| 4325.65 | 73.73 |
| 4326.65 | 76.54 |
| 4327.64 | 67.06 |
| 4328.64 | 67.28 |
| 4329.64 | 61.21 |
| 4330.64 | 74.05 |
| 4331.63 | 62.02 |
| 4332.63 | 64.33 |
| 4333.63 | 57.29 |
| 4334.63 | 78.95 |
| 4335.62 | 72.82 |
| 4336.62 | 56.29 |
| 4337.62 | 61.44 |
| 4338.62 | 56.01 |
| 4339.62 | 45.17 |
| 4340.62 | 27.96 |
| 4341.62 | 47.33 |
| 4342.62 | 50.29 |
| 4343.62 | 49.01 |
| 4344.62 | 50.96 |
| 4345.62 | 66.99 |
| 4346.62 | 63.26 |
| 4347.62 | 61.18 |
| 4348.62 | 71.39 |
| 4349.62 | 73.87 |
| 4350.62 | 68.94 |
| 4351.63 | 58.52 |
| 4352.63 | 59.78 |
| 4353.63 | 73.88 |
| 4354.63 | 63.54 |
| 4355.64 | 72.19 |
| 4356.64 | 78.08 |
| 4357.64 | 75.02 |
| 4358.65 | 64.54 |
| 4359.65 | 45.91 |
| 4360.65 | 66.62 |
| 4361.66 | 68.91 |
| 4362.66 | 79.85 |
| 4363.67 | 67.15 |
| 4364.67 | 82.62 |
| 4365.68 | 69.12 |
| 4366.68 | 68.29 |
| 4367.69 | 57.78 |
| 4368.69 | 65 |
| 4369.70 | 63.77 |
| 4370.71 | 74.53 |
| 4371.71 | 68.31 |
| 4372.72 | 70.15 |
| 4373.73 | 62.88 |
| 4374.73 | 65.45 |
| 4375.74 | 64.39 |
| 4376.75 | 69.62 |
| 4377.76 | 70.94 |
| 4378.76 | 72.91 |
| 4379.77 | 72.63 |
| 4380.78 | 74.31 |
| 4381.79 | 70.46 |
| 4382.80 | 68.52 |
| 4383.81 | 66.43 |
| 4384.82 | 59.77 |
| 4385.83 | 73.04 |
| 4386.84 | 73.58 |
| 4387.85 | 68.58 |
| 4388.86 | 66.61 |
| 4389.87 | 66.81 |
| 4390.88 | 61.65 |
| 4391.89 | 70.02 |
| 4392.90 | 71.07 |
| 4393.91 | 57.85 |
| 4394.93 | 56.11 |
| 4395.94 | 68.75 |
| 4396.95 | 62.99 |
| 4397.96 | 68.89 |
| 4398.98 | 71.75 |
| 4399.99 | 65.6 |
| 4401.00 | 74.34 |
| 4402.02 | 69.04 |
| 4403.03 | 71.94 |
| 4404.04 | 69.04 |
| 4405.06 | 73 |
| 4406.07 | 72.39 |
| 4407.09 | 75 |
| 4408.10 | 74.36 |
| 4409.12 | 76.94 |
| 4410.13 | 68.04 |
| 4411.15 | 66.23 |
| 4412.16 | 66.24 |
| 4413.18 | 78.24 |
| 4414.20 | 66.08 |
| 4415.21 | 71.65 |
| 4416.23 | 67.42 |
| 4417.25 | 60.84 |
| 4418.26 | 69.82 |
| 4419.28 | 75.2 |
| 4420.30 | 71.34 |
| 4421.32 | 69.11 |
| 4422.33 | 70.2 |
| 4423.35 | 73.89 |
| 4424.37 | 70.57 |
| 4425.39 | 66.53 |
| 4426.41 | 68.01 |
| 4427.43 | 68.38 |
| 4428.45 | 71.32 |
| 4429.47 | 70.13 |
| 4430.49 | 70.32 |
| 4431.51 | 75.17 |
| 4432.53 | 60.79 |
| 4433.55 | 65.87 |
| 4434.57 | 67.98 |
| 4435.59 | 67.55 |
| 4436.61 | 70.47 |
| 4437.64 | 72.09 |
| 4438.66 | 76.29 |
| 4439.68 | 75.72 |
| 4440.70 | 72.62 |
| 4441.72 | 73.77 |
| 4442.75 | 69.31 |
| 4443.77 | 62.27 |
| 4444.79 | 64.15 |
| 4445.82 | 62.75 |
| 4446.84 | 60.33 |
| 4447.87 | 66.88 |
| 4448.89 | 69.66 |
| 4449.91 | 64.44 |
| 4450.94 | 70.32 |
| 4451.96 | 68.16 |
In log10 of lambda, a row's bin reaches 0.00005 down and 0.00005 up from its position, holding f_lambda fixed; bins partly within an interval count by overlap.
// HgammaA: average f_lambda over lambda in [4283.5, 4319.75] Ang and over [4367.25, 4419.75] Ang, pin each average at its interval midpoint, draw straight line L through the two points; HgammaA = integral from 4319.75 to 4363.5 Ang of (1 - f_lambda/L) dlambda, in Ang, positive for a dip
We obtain 2.7 Ang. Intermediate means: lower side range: 67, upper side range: 68.6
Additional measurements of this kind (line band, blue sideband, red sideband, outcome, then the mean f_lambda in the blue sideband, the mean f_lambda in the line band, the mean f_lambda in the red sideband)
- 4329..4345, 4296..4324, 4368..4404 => 2.4 Ang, 66.9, 57.3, 67.9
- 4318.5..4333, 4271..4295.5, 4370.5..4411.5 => 0.2 Ang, 68.2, 67.3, 68.9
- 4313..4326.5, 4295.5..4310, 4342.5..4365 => -0.4 Ang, 65.5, 67.5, 65.9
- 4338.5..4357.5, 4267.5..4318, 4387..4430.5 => 2.2 Ang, 67.4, 60.3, 69.1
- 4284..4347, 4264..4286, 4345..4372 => 3.9 Ang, 69.4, 64.4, 67.7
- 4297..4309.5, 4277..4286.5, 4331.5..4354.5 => 0.3 Ang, 69.1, 64.5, 59.9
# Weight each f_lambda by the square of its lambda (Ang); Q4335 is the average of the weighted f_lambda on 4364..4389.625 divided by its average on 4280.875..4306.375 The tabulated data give 1.1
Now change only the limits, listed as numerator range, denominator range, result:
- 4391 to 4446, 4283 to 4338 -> 1.09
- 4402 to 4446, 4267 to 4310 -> 1.11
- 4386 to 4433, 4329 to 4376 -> 1.11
